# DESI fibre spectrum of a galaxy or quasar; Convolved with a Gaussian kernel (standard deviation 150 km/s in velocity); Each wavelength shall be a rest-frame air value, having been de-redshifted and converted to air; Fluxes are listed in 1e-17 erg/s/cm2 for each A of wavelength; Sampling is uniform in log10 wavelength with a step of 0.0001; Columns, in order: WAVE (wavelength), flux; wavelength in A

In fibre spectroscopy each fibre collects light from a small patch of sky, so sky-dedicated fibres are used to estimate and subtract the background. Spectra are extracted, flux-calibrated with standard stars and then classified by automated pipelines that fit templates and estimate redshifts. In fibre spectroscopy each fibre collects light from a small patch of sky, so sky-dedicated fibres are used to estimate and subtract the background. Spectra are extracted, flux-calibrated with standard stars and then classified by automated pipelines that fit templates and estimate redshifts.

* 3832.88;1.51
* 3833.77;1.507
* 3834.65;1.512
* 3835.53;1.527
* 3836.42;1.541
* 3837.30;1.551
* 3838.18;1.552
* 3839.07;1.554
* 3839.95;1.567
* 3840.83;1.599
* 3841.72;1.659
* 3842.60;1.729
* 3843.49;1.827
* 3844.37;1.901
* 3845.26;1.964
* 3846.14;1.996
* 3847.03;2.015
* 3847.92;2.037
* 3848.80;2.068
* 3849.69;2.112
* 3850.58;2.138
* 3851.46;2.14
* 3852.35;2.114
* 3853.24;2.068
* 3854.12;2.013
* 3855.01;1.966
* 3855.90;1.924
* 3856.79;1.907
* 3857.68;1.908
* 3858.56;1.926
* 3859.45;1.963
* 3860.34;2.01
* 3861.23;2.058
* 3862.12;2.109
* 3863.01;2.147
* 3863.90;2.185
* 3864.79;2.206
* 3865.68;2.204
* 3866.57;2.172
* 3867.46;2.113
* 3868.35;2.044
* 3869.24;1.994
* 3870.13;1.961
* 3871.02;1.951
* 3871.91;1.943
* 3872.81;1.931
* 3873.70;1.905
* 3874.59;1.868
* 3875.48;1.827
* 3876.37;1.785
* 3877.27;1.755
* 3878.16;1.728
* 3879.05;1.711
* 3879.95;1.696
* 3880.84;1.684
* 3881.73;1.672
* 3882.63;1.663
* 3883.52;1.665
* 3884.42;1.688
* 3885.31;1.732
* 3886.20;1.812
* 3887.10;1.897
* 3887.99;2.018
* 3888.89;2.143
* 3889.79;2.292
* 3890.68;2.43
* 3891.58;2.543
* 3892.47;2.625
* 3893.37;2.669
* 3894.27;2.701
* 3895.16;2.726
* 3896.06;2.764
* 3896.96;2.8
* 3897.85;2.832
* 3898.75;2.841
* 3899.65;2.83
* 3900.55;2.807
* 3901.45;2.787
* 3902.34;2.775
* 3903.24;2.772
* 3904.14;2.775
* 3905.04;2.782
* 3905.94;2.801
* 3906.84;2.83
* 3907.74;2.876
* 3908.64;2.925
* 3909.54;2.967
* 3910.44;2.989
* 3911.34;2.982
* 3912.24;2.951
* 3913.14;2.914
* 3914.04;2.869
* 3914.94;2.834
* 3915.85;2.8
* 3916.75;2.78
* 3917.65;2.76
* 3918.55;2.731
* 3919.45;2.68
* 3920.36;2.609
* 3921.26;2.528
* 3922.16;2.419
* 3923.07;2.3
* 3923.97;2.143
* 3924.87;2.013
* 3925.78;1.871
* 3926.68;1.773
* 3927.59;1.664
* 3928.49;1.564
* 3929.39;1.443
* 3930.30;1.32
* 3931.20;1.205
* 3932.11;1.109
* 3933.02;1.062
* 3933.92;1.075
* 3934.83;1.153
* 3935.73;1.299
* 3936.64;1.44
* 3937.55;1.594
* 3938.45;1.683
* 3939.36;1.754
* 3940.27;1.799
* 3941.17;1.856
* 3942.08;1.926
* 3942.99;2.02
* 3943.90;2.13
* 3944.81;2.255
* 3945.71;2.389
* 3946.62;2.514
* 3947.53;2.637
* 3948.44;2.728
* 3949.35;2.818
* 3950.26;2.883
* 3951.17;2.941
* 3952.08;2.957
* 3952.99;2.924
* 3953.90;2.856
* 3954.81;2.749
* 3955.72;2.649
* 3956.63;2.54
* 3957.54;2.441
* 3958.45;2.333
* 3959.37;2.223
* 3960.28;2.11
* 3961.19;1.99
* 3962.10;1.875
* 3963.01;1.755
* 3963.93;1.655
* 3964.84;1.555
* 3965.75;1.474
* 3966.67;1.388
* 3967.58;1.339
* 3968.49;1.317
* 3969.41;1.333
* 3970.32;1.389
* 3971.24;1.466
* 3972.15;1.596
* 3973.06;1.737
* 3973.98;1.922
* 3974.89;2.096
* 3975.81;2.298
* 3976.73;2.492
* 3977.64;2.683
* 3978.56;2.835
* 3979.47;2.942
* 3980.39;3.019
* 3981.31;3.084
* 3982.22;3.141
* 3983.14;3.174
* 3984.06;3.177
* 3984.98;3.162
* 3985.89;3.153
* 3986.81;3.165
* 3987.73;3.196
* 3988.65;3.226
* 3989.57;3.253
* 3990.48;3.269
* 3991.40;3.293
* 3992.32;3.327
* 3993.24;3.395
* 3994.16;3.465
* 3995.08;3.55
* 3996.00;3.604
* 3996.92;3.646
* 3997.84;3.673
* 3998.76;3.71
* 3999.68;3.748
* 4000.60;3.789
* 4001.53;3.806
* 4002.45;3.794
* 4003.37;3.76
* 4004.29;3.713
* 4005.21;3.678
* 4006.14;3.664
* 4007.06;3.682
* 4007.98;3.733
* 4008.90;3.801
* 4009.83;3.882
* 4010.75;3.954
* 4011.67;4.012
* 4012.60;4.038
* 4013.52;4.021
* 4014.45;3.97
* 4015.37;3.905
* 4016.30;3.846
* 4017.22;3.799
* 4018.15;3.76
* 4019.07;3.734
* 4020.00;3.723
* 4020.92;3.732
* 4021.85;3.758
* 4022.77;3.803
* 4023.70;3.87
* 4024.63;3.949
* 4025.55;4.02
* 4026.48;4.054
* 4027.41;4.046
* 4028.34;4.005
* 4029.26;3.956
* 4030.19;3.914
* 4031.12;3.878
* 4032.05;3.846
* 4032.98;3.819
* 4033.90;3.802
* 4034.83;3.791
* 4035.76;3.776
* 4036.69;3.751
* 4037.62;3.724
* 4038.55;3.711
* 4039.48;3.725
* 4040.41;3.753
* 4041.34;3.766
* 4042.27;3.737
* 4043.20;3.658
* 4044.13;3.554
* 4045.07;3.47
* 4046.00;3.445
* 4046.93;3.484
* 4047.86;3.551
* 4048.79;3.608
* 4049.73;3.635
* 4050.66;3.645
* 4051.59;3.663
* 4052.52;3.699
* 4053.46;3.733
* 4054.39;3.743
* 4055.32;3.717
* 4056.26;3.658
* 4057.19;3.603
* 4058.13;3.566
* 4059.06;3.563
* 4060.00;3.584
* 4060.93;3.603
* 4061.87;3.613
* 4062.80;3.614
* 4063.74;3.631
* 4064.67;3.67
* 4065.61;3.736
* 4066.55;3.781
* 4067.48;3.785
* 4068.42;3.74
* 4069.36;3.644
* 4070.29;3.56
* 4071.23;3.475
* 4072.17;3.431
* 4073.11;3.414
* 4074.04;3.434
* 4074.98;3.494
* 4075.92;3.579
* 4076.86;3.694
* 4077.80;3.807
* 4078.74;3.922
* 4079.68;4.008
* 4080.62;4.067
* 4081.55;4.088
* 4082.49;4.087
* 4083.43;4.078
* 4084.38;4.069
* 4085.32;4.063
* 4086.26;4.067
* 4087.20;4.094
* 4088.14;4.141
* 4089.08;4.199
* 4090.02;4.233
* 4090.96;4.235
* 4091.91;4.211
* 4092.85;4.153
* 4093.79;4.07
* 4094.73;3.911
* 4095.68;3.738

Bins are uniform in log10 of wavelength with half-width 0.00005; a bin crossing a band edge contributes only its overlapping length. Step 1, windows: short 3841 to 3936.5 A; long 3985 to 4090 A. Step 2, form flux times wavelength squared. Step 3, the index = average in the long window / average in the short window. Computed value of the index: 1.86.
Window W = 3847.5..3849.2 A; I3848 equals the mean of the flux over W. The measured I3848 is 2.06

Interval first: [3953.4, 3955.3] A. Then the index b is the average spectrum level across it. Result 2.8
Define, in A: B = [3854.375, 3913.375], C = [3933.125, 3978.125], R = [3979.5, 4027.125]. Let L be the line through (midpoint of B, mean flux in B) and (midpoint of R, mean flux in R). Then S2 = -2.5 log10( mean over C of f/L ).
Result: 0.45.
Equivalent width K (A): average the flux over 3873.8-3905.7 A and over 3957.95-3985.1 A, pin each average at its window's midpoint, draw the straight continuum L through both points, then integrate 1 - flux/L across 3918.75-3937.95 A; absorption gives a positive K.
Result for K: 4.1 A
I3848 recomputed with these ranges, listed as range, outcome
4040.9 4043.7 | 3.72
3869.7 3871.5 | 1.96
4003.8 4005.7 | 3.69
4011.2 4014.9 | 4.01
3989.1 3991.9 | 3.28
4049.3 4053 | 3.66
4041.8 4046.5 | 3.57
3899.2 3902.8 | 2.8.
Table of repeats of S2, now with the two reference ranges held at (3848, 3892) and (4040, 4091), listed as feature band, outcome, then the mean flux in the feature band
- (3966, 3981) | 0.414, 1.99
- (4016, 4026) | -0.146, 3.82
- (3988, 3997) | -0.103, 3.39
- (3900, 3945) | 0.089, 2.23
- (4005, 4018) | -0.184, 3.85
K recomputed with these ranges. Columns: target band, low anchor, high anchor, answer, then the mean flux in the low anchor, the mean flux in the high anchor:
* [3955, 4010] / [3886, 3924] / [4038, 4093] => 7.1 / 2.67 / 3.76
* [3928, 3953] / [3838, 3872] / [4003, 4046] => 8.5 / 1.97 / 3.81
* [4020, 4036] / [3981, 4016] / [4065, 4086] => -1.0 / 3.57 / 3.77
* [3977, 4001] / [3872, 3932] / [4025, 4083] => -1.3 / 2.32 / 3.72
